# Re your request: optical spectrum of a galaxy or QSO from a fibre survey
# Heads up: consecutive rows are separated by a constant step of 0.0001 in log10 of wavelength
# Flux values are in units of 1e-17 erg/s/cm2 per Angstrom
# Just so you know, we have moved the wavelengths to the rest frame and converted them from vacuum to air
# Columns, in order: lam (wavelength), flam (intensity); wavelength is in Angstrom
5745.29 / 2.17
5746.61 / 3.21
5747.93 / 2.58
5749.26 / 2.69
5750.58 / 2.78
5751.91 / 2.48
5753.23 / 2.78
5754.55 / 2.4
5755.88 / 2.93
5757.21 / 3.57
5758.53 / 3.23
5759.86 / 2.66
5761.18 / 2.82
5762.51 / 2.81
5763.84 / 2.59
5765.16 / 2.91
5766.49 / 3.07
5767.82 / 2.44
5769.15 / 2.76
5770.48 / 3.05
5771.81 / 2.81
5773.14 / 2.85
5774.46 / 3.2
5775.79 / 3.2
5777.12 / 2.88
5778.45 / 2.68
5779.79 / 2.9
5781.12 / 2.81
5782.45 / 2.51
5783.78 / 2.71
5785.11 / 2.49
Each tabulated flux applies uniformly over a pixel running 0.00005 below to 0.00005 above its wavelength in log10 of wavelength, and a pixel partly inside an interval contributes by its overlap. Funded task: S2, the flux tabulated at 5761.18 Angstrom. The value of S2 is 2.82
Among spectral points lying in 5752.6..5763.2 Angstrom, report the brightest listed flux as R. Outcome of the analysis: 3.57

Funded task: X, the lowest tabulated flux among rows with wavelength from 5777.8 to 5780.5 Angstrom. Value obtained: 2.68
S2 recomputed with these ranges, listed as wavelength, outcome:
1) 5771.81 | 2.81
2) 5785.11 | 2.49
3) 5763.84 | 2.59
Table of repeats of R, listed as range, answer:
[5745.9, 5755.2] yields 3.21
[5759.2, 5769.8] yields 3.07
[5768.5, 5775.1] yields 3.2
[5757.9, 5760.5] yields 3.23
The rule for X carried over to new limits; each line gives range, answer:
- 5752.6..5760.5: 2.4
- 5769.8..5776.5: 2.81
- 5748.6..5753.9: 2.48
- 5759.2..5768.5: 2.44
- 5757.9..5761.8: 2.66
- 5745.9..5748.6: 2.58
